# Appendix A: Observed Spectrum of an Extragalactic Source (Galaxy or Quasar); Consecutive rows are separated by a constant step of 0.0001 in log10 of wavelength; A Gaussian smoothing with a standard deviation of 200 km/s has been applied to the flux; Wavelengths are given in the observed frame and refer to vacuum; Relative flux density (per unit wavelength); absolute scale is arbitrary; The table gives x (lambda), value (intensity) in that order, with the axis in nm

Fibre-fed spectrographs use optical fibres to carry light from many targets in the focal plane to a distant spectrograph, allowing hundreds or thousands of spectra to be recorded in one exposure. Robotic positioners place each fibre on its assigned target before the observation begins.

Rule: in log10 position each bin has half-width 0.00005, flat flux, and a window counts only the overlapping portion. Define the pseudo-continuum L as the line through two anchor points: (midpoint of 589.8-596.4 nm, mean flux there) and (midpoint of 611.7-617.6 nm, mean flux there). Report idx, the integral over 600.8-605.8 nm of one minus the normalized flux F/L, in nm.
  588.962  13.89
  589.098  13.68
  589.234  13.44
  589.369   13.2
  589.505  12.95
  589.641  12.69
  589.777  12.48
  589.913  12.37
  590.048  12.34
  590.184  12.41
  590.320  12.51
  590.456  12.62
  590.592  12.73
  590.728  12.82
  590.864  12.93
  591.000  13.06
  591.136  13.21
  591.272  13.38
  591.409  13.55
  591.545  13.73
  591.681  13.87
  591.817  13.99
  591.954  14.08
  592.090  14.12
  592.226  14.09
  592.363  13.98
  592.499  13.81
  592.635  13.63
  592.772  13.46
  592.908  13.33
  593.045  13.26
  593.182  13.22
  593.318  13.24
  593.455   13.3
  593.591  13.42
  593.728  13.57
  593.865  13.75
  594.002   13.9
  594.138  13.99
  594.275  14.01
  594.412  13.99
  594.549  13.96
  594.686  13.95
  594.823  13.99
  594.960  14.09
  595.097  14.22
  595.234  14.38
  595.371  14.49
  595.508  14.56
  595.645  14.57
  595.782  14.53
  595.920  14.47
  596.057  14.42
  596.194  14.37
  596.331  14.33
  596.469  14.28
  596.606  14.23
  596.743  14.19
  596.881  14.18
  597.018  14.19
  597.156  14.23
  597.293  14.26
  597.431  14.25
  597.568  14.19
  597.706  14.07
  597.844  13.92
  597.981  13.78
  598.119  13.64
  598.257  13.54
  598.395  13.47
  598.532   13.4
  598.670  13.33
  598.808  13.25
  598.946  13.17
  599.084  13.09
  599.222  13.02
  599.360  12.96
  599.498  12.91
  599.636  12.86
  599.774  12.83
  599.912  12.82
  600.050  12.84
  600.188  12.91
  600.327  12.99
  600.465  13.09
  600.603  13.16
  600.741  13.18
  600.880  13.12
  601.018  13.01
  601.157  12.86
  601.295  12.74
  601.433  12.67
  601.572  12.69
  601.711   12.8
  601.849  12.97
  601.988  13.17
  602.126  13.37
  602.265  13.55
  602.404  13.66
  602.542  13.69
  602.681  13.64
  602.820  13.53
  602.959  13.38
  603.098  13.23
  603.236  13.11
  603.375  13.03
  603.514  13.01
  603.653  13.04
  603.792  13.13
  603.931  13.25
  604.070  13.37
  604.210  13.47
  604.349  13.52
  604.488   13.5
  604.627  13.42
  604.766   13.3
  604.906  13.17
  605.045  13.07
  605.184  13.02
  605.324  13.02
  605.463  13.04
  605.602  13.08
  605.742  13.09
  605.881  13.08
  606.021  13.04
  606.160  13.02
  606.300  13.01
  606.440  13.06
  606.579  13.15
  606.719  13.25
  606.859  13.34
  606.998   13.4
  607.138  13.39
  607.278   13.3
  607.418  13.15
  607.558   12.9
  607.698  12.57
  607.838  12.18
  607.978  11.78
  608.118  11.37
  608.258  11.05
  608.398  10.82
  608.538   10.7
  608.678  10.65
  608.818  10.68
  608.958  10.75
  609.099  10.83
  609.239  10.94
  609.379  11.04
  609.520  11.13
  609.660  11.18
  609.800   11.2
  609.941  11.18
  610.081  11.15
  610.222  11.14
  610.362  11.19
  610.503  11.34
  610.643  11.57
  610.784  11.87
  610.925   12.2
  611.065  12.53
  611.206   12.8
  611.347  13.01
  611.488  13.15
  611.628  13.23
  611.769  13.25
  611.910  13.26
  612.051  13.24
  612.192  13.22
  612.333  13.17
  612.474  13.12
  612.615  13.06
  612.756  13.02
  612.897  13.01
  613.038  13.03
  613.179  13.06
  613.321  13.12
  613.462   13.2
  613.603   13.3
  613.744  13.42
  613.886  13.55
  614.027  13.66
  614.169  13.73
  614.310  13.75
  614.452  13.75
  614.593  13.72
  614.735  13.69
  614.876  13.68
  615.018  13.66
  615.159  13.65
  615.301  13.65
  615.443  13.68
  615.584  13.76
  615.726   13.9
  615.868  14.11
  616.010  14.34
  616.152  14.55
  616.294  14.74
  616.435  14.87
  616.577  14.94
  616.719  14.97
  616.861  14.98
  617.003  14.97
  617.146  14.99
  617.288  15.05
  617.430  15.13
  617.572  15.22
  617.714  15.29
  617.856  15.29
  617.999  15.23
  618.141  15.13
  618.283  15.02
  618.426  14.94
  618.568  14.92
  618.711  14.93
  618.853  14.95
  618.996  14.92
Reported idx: 0.205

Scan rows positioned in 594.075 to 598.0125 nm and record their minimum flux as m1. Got 13.78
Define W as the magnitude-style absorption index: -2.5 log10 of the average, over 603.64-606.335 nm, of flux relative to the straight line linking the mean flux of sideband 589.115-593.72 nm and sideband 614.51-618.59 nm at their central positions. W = 0.06 mag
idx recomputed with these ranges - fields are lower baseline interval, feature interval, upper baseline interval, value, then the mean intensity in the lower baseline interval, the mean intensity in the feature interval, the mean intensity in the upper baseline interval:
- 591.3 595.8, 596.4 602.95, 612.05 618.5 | 0.25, 13.9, 13.4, 14.1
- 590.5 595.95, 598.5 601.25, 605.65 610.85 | -0.02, 13.8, 13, 12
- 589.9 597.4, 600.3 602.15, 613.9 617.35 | 0.12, 13.8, 13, 14.2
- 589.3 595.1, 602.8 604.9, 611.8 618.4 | 0.07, 13.4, 13.3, 14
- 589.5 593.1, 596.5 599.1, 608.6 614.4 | -0.17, 13.2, 13.8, 12.4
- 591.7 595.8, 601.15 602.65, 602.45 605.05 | 0.03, 13.9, 13.1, 13.3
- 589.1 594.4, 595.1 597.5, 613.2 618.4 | -0.15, 13.3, 14.3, 14.3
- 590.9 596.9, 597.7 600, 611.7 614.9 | 0.08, 13.9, 13.3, 13.3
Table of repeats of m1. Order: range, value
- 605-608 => 11.78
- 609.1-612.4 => 10.94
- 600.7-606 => 12.67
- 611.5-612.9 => 13.01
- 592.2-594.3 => 13.22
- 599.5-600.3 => 12.82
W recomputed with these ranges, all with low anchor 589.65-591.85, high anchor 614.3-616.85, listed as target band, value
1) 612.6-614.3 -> 0.06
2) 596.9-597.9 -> -0.07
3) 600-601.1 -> 0.03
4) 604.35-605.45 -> 0.03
